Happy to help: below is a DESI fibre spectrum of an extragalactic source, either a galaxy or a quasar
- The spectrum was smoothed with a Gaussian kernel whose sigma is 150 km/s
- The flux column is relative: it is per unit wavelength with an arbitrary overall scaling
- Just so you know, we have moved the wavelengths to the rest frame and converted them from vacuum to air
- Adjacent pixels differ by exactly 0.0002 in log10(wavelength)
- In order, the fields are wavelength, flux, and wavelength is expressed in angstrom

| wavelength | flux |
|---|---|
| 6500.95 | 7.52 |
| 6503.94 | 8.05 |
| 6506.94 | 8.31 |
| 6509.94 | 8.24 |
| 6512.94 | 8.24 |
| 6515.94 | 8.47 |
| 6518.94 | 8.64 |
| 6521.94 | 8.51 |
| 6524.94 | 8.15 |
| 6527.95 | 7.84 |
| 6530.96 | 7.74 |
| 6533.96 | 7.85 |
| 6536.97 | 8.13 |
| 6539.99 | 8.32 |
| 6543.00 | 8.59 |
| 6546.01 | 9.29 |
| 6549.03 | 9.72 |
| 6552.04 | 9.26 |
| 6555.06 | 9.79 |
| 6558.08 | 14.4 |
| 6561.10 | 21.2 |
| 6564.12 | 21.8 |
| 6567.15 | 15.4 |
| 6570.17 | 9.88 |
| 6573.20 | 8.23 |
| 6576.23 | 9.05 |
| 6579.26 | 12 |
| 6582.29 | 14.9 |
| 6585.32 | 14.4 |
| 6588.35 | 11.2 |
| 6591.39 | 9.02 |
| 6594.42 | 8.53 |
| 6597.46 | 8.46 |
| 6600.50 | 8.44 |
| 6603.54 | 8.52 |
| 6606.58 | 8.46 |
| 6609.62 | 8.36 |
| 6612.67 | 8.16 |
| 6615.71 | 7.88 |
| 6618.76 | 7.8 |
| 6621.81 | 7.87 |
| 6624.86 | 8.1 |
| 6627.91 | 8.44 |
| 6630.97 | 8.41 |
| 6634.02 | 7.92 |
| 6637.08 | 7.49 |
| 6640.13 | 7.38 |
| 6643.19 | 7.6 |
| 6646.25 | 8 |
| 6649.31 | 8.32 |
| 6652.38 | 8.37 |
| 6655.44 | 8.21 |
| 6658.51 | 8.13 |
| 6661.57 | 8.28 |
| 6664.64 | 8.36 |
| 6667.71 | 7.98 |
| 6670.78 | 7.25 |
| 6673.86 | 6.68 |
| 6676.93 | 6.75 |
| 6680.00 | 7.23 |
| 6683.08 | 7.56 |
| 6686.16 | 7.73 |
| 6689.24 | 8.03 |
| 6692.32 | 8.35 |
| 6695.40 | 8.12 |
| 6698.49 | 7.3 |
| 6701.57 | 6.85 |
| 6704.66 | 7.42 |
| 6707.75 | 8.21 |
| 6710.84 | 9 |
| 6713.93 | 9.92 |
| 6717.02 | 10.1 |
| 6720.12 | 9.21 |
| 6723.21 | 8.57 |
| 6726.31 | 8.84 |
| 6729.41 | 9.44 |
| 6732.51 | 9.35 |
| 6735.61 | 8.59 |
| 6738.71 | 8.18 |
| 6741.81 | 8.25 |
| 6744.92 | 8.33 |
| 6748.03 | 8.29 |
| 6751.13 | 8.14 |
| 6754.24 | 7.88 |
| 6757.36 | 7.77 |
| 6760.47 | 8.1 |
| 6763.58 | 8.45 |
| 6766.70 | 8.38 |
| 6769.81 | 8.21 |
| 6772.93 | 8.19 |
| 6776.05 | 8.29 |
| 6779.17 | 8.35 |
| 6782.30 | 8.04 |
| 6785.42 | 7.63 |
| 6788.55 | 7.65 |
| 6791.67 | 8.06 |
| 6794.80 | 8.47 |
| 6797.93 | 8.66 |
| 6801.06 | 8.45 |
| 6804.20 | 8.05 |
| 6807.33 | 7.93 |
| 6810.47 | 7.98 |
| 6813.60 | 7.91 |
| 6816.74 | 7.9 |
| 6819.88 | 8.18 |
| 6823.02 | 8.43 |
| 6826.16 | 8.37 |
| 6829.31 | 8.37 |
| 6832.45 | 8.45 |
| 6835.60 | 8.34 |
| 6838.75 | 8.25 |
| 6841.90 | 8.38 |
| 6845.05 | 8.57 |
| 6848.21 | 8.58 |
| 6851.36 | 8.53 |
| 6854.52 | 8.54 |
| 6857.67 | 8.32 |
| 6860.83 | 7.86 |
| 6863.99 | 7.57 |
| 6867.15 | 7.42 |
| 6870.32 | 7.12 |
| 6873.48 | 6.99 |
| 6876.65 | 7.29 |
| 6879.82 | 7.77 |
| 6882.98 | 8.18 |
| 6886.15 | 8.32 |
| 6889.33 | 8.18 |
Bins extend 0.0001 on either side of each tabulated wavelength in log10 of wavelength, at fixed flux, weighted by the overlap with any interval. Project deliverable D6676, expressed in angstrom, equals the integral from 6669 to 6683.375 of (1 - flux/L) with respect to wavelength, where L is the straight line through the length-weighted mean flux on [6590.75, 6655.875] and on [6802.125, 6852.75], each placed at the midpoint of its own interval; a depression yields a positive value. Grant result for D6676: 2.0 angstrom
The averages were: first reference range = 8.16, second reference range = 8.26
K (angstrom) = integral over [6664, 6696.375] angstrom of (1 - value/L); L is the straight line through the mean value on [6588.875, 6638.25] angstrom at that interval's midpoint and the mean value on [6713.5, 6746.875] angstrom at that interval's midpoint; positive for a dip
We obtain 3.9 angstrom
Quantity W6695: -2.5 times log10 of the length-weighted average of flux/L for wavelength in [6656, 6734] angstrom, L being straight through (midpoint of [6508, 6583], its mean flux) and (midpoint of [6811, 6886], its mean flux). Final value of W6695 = 0.14 mag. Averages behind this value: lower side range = 10.5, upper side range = 8.06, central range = 8.19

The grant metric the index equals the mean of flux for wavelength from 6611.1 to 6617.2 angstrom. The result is 8.02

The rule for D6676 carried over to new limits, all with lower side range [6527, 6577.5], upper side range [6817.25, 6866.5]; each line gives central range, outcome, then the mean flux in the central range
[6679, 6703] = 5.1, 7.66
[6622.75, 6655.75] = 7.1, 8.01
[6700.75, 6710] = 1.8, 7.65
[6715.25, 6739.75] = 0.8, 9.06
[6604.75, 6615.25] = 2.2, 8.29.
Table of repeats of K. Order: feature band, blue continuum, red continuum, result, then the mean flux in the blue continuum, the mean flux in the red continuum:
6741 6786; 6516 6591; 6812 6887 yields 3.72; 10.9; 8.07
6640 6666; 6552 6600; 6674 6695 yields 2.43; 12.4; 7.58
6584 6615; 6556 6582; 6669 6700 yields 7.58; 13.9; 7.5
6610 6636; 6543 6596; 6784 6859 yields 7.43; 12.1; 8.25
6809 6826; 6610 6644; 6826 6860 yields 0.52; 7.93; 8.42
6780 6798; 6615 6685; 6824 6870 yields 0.13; 7.82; 8.22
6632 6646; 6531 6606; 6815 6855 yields 3.59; 11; 8.37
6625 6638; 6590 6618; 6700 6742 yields 0.59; 8.41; 8.72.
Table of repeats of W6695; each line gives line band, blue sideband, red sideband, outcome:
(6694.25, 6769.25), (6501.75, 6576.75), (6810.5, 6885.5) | 0.05 mag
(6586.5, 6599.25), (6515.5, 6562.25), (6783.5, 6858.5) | 0.00 mag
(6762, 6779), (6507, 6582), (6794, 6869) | 0.05 mag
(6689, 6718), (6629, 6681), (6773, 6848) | -0.05 mag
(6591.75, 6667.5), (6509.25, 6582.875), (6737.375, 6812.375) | 0.18 mag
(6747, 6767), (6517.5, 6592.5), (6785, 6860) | 0.10 mag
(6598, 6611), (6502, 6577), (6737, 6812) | 0.14 mag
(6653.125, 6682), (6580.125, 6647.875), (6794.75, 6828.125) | 0.14 mag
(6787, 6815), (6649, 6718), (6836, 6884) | -0.02 mag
